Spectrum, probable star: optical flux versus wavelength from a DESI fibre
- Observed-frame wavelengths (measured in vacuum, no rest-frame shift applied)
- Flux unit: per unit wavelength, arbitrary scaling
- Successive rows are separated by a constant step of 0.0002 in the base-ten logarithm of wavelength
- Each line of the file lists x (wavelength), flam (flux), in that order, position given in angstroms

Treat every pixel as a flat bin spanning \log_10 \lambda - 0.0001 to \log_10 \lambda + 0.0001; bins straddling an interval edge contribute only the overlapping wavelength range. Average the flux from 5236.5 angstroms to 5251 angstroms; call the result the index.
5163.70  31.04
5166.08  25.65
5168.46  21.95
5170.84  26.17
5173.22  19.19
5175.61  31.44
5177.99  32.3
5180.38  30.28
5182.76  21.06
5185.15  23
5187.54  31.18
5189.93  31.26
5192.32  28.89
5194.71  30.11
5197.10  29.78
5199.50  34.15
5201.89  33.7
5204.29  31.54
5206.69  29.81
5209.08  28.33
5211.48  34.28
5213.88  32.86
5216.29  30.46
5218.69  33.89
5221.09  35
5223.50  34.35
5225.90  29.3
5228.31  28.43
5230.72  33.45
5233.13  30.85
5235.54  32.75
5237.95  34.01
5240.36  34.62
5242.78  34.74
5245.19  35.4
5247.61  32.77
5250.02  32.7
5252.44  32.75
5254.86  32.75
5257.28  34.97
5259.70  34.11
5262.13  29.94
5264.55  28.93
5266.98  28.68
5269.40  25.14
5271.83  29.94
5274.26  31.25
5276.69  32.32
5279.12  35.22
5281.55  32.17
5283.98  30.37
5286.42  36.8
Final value 34.1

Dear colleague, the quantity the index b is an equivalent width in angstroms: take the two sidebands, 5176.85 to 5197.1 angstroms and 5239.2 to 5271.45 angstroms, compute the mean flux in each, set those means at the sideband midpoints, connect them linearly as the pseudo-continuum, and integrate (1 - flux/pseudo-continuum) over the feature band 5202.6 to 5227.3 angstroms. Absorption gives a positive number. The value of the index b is -1.6 angstroms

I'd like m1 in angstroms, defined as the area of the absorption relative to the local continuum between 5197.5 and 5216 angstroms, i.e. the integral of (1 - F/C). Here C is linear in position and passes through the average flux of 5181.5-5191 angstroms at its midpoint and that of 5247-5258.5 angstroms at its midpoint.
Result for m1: -2.1 angstroms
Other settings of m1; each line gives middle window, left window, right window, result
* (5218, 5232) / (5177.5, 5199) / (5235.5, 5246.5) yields 0.15 angstroms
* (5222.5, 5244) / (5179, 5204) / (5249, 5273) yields -1.50 angstroms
